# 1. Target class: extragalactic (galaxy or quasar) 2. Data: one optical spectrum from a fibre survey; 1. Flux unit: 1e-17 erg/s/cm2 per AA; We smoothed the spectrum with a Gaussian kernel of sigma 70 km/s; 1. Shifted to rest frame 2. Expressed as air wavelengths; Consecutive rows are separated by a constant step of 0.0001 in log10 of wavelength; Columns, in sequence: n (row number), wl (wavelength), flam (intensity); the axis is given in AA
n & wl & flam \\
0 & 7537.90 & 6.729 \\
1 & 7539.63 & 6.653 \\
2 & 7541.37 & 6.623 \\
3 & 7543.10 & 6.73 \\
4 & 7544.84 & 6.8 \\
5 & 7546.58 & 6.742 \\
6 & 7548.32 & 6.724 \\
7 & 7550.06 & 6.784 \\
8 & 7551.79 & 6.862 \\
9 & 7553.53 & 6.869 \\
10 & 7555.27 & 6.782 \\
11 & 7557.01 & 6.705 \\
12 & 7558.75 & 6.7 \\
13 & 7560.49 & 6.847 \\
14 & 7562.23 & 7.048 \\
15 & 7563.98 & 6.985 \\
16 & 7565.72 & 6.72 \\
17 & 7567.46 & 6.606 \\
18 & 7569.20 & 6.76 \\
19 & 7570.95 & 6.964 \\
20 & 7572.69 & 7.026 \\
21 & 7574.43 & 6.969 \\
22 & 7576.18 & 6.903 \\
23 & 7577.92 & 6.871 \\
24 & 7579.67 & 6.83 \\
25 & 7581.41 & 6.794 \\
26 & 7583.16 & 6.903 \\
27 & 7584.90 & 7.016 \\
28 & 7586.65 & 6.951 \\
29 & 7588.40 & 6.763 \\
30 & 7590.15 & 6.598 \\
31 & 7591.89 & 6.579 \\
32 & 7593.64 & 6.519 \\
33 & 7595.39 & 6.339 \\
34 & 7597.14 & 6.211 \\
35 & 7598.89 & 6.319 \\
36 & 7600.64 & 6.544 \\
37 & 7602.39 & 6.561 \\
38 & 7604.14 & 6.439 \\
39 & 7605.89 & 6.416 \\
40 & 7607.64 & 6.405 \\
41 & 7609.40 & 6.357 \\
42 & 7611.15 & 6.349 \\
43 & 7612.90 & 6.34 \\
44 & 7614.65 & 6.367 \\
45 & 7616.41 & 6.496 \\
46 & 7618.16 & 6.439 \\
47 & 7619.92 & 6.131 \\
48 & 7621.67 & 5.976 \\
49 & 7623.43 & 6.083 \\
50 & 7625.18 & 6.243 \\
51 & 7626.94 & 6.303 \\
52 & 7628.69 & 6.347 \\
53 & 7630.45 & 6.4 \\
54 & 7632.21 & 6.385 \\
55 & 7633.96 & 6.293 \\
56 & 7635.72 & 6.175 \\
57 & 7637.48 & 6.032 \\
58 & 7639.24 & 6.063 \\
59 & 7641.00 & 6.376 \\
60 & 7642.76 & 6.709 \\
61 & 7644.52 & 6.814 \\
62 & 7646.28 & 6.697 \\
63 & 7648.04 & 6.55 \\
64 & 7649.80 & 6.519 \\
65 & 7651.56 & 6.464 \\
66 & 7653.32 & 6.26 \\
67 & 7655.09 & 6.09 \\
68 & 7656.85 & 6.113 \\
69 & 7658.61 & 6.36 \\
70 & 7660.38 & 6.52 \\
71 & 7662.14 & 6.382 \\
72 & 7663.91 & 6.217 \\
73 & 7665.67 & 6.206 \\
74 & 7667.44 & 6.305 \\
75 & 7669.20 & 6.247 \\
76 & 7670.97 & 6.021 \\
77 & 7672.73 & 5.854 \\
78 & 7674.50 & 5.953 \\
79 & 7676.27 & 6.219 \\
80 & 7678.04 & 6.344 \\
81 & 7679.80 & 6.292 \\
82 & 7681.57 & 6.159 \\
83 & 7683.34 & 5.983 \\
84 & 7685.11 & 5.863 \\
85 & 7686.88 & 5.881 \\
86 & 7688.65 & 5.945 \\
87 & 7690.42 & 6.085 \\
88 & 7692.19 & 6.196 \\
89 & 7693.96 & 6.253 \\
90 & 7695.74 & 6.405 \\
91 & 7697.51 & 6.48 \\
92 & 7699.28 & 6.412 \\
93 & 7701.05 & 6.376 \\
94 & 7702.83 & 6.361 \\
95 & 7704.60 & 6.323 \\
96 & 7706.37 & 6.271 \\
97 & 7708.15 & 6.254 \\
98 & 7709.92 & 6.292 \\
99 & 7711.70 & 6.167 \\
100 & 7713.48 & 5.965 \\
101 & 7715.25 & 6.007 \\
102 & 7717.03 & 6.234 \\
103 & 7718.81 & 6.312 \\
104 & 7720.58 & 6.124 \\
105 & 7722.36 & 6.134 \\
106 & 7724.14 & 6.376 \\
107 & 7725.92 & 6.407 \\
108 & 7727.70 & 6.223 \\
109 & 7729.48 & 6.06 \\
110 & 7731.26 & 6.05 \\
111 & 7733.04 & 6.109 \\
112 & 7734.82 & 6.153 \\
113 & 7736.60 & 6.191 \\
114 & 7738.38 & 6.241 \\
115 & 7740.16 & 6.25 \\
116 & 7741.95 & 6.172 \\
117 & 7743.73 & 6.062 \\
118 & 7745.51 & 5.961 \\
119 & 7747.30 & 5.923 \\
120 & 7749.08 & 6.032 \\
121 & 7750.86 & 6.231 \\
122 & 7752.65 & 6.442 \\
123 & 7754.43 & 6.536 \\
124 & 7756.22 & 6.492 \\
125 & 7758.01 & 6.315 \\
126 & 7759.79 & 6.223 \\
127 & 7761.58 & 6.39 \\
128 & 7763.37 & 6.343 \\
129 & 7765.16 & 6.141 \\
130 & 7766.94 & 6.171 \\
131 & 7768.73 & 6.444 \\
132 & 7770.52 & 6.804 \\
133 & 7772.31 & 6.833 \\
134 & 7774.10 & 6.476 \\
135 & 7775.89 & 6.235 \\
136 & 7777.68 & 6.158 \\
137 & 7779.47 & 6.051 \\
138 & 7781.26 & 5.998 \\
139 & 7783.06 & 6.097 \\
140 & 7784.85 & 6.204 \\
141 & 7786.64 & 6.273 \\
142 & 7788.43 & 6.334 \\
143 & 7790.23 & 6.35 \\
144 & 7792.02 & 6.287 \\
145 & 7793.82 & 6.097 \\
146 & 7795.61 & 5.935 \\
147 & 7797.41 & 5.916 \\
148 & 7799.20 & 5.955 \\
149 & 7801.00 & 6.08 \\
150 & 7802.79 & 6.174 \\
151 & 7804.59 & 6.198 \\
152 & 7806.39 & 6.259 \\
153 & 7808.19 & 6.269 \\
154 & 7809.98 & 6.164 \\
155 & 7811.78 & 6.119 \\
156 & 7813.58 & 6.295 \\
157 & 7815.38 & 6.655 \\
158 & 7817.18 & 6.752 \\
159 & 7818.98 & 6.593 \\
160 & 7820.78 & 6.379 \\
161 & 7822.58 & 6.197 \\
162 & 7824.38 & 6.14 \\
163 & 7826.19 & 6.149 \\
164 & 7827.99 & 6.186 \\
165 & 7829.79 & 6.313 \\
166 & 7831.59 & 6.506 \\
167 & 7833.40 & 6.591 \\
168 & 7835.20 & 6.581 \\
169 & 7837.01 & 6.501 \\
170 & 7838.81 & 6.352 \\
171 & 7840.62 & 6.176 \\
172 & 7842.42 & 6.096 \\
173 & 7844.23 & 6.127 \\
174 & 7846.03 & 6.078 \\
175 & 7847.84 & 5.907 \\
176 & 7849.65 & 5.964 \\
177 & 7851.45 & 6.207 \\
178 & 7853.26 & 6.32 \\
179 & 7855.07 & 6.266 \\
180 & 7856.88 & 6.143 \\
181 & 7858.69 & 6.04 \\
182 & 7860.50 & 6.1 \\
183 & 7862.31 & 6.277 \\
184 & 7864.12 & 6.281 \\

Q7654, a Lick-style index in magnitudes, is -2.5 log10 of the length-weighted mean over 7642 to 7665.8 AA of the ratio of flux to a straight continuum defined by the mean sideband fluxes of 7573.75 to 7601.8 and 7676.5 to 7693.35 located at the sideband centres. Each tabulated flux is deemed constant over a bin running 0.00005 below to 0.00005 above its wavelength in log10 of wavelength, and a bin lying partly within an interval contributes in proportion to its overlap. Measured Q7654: -0.02 mag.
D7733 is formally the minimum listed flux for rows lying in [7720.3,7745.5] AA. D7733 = 6.05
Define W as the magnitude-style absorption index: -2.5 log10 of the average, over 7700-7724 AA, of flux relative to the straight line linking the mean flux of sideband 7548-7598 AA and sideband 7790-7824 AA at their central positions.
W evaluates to 0.041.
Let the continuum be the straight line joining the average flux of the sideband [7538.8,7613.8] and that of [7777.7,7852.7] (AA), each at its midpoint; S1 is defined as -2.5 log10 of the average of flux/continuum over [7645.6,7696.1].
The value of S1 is 0.05 mag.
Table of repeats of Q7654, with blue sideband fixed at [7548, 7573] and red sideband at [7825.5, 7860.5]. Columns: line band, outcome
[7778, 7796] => 0.03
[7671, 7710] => 0.06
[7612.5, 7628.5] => 0.07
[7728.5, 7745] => 0.05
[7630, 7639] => 0.07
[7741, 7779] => 0.02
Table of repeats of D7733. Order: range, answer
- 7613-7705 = 5.854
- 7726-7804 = 5.916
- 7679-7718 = 5.863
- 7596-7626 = 5.976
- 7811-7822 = 6.119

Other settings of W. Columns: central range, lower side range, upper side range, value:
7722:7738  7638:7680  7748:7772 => 0.03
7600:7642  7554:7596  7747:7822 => 0.06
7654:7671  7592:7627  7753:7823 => 0.01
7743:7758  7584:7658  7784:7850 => 0.01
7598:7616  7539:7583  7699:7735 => 0.04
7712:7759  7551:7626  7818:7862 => 0.04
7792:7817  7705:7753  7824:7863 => 0.00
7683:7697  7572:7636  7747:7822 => 0.05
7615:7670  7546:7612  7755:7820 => 0.04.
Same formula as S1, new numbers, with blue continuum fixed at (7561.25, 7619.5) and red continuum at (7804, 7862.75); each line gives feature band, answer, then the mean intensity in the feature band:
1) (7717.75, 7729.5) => 0.03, 6.25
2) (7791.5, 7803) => 0.05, 6.05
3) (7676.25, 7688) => 0.07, 6.1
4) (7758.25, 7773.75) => -0.01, 6.42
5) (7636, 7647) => 0.02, 6.43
